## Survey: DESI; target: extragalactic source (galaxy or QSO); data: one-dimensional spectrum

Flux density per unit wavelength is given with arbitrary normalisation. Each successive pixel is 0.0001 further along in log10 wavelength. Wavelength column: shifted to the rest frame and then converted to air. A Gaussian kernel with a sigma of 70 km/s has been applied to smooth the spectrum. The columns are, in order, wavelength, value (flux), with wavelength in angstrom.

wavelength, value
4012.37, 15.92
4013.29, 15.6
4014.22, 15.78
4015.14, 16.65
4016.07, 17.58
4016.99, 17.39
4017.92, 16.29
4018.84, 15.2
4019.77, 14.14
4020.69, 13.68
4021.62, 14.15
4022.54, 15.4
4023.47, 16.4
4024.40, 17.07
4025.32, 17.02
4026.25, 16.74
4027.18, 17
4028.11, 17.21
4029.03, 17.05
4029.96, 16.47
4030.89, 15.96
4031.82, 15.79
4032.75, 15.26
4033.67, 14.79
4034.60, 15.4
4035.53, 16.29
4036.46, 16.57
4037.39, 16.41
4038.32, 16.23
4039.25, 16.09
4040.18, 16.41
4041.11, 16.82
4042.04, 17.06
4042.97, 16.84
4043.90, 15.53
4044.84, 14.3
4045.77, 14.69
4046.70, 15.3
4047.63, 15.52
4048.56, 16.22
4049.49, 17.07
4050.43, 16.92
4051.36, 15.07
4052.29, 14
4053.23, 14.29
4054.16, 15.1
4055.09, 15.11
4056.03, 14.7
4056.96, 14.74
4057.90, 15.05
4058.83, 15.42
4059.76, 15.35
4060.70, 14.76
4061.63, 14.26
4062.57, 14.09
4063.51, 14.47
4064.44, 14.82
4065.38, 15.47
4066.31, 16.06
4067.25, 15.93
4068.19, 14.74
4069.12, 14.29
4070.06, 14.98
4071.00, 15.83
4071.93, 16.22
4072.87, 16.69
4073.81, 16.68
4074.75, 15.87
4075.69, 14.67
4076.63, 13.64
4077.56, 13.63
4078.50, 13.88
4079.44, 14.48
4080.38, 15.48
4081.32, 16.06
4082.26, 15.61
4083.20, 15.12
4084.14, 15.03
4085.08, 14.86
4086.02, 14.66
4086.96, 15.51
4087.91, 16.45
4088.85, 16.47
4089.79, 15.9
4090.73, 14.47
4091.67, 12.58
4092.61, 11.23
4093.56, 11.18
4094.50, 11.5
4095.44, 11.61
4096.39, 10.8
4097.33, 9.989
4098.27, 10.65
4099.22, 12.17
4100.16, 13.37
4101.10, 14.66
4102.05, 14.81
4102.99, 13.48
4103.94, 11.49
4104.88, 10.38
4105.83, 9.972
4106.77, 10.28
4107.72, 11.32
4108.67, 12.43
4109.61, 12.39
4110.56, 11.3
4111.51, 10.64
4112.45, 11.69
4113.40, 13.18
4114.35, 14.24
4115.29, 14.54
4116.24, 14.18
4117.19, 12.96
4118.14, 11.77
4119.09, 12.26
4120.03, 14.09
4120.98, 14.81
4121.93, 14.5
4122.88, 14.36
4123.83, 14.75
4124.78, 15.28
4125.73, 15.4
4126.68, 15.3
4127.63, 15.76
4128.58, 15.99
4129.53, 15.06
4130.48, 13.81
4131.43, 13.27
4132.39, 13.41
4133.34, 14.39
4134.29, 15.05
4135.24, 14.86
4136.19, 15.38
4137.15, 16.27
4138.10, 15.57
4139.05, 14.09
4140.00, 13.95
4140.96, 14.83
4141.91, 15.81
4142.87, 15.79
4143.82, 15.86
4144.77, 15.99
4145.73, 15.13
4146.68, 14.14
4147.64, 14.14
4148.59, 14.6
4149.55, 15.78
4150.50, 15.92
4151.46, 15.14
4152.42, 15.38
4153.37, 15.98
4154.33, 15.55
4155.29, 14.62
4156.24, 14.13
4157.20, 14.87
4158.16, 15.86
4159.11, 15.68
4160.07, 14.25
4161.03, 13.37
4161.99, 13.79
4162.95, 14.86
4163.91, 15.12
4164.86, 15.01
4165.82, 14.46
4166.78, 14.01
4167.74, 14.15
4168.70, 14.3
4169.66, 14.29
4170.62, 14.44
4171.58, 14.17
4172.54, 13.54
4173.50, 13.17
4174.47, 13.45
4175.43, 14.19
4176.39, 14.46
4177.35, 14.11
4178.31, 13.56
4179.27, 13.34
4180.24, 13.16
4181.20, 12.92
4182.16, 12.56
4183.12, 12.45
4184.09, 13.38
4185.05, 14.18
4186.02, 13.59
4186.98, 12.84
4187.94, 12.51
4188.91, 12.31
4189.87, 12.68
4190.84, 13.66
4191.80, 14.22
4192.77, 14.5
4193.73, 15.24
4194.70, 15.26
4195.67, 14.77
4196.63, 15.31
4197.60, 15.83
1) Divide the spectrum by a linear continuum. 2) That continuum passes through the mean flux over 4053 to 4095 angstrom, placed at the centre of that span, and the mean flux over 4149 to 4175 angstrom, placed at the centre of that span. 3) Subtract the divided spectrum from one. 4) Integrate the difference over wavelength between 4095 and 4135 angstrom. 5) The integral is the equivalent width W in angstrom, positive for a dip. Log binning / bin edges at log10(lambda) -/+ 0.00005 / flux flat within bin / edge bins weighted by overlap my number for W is 4.3 angstrom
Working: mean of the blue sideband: 14.8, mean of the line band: 13.2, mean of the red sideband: 14.6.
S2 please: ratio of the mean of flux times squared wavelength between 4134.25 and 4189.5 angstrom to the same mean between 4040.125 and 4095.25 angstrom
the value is 1.00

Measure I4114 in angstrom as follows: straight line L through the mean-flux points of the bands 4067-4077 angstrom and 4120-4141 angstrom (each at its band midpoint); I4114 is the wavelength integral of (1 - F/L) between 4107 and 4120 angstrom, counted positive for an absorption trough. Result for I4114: 2.11 angstrom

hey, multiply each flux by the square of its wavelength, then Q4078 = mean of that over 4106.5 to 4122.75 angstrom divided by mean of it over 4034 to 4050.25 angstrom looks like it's 0.8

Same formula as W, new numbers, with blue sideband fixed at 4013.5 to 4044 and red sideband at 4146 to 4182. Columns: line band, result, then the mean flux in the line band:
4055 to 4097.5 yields 2.59 angstrom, 14.6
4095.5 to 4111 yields 3.42 angstrom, 11.8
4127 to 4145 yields -0.27 angstrom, 15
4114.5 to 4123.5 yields 0.74 angstrom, 13.8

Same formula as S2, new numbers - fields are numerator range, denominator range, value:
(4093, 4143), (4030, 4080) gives 0.90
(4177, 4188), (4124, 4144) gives 0.90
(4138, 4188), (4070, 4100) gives 1.06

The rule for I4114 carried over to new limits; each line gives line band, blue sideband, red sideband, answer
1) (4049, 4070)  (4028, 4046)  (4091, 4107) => -0.8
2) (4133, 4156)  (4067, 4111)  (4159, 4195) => -2.3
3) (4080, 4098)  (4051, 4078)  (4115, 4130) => 1.1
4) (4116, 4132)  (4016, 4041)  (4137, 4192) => 0.6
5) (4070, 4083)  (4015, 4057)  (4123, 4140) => 0.2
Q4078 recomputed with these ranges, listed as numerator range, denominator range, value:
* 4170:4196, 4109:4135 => 1.01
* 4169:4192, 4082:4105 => 1.05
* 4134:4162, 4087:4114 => 1.24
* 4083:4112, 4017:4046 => 0.83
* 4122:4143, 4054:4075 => 1.01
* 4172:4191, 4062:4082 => 0.93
